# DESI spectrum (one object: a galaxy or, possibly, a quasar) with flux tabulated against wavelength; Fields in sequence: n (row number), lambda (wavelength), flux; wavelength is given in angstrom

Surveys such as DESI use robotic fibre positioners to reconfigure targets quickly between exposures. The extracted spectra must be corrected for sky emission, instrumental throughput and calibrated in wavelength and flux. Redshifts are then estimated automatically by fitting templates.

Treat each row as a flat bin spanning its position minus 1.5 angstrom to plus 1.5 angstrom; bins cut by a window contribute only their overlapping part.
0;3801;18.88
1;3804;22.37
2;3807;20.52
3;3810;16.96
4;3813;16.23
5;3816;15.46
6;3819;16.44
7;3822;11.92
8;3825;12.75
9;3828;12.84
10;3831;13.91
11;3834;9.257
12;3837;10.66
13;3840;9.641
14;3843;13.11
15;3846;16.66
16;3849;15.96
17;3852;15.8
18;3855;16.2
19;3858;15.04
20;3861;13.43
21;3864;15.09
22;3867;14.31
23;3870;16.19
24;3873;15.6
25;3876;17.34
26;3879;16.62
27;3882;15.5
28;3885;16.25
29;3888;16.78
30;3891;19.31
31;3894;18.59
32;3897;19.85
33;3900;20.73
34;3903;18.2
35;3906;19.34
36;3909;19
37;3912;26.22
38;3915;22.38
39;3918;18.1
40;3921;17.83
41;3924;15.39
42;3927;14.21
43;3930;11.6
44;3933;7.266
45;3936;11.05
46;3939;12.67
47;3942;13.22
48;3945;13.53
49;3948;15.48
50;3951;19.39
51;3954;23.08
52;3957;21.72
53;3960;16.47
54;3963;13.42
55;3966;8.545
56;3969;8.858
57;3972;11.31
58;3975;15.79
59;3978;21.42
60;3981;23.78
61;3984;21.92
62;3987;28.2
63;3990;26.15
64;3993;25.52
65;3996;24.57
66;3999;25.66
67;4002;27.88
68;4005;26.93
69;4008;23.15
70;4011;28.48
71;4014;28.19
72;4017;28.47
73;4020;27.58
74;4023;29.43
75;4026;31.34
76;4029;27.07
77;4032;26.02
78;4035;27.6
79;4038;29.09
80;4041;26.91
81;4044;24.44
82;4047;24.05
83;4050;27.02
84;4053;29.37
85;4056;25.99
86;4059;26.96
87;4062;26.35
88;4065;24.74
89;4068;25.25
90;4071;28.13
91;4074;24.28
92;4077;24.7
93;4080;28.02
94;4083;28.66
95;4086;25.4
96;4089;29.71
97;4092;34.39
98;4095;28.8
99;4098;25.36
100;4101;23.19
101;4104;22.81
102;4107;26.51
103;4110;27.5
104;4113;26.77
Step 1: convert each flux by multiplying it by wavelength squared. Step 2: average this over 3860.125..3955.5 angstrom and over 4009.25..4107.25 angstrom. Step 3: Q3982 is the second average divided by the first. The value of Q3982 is 1.75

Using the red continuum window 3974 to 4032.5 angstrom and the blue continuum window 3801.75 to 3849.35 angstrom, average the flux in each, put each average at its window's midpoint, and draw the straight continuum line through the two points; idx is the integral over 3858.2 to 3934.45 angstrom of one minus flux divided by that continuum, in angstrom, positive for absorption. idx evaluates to 8.5 angstrom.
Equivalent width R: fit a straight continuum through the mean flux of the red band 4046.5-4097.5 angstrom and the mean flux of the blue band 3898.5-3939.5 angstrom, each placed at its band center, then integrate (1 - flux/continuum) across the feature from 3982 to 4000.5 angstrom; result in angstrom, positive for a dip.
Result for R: -3.1 angstrom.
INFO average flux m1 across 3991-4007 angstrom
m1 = 26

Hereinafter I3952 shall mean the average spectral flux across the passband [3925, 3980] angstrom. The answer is 14.5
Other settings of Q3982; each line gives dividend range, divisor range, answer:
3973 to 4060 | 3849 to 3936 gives 1.66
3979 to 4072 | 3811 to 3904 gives 1.89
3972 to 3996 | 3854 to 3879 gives 1.55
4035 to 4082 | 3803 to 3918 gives 1.78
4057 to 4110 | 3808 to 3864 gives 2.14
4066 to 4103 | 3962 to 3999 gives 1.46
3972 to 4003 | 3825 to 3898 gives 1.65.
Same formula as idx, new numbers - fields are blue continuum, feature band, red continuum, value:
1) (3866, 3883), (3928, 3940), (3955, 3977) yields 3.3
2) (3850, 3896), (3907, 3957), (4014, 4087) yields 8.1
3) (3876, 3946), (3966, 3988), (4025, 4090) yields 3.7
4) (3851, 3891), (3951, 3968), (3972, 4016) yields 4.1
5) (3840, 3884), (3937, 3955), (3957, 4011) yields 3.1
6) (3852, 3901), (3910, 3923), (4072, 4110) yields -1.6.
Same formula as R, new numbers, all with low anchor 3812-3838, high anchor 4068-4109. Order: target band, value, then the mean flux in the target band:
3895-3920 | -4.1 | 20.4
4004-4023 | -3.6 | 27.3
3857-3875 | 0.4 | 15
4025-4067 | -3.8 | 26.9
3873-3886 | -0.2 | 16.3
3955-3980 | 6.8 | 15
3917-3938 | 5.7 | 13.5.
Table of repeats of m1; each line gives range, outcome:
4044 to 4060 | 26.5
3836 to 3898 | 15.6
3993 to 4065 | 27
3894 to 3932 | 18.4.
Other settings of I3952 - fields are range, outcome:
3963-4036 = 23.7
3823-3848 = 12.4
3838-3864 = 14.4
